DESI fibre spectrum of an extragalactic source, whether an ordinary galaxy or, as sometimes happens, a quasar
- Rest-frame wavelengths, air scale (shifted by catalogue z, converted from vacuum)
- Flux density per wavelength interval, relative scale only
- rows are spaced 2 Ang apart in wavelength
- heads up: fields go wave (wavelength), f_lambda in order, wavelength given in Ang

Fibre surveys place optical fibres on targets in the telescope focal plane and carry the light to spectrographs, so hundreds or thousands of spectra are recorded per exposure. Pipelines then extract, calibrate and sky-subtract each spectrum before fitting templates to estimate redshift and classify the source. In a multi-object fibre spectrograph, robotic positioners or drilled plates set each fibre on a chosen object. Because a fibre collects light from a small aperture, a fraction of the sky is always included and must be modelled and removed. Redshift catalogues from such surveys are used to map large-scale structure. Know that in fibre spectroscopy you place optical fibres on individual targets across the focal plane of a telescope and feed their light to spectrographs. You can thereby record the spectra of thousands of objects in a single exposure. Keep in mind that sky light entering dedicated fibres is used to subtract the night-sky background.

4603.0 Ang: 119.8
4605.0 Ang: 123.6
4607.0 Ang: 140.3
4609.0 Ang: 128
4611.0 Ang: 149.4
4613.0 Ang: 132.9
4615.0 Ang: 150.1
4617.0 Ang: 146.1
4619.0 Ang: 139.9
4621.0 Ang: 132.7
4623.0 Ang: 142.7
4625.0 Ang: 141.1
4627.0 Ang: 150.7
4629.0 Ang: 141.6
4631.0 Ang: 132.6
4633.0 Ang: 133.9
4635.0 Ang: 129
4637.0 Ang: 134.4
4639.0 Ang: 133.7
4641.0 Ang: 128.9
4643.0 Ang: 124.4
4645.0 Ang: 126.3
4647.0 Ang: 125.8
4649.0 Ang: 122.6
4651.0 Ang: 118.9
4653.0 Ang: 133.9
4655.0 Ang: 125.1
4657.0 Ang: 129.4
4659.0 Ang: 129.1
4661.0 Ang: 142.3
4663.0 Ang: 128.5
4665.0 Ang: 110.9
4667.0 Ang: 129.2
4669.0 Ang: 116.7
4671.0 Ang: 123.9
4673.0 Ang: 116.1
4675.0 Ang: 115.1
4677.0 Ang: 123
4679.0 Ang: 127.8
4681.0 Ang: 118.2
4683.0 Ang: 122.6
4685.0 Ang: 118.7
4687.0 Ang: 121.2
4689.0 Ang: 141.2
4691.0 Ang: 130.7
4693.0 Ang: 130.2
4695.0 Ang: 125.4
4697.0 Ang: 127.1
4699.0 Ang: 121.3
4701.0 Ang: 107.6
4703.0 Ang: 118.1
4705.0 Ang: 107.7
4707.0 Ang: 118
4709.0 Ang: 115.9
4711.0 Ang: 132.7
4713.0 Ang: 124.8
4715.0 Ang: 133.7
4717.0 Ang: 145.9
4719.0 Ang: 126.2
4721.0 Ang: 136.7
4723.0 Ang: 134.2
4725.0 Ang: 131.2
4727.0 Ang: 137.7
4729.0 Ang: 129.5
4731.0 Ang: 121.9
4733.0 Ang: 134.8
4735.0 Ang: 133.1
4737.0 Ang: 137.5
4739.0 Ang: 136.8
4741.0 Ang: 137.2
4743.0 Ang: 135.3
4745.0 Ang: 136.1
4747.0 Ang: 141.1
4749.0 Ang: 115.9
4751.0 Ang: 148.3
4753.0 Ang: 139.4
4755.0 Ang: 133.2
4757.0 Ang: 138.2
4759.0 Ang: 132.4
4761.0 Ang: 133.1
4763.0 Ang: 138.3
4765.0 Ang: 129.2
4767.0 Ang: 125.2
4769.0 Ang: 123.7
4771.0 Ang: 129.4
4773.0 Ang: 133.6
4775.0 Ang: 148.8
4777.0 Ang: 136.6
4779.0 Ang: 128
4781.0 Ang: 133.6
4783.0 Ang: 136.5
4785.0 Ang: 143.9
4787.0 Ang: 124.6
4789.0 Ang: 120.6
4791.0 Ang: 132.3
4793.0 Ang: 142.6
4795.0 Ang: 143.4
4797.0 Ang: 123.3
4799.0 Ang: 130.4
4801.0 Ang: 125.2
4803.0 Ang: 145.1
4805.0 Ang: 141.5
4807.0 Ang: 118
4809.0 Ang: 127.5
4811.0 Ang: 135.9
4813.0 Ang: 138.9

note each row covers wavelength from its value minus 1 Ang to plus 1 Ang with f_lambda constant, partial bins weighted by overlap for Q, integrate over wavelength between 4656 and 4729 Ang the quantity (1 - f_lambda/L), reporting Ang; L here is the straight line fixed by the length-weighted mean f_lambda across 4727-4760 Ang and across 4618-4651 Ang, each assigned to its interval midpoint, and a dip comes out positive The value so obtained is 4.57 Ang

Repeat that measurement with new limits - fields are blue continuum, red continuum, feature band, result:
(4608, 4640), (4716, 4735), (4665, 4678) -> 1.5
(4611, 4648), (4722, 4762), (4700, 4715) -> 1.8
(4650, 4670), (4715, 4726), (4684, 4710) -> 1.9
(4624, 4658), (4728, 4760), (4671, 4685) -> 1.3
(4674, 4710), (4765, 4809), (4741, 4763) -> -1.2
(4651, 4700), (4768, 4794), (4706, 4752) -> -1.1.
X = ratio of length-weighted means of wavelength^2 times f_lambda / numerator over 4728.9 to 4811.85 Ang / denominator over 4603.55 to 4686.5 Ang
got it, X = 1.1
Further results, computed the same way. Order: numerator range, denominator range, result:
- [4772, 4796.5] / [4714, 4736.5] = 1.04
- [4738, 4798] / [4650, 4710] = 1.13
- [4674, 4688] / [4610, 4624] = 0.88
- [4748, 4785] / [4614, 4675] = 1.08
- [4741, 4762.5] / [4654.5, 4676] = 1.13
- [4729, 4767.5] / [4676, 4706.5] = 1.12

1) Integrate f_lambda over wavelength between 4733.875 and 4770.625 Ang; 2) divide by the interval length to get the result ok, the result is 134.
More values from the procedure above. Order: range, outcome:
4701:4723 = 126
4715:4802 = 134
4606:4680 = 131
